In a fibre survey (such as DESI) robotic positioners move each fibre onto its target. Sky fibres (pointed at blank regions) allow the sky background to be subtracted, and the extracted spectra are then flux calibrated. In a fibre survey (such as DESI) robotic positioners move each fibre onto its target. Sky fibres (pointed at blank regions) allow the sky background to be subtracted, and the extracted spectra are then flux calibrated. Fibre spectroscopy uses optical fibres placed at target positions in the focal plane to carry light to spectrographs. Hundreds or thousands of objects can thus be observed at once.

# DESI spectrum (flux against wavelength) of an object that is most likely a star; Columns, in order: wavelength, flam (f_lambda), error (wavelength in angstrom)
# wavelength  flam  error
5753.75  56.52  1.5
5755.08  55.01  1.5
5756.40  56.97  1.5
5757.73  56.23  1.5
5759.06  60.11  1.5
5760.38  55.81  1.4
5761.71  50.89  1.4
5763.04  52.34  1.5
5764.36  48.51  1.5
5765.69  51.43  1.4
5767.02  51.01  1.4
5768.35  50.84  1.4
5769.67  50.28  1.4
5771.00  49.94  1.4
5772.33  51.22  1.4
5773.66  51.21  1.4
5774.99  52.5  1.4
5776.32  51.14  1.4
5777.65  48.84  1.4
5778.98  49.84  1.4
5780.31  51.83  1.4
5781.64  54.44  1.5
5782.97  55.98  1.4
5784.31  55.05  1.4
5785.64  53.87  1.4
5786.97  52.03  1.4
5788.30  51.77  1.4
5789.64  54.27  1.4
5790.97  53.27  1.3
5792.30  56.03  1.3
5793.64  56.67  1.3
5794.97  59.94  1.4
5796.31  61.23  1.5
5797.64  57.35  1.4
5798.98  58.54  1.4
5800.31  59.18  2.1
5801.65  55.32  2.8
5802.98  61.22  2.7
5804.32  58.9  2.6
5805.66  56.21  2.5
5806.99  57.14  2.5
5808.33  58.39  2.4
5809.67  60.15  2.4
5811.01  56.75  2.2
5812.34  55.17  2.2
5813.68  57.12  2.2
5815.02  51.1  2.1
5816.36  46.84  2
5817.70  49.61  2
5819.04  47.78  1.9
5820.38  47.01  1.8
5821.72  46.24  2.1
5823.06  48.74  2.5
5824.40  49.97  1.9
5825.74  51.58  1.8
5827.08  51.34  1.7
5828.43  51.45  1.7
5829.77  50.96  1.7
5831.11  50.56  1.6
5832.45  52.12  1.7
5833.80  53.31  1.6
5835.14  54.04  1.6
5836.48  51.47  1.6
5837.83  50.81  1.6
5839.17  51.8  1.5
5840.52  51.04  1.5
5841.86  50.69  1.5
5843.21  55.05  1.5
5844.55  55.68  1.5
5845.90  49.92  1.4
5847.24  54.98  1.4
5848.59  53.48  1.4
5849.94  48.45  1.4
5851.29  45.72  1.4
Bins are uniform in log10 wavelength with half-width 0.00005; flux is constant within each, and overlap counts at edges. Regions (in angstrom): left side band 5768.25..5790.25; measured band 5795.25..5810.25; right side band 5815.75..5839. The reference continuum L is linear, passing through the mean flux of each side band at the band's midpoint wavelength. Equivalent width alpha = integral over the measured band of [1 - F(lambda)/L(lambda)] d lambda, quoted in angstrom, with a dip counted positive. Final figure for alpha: -2.1 angstrom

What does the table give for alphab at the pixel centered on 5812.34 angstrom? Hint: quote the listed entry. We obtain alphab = 55.17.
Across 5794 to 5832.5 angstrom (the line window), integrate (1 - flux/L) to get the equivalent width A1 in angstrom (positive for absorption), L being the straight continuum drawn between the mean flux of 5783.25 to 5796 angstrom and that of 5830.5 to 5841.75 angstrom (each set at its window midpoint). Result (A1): -0.50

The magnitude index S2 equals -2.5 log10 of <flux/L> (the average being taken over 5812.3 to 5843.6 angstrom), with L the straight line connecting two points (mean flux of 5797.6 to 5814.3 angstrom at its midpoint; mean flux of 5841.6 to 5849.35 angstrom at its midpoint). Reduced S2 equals 0.09 mag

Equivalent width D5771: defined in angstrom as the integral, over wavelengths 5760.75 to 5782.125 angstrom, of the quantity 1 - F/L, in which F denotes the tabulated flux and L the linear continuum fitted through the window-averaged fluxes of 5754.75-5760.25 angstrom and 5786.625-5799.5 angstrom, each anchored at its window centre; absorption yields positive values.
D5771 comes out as 2.1 angstrom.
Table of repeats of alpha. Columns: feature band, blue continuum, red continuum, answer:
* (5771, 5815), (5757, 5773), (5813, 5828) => -3.6 angstrom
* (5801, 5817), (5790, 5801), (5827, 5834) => -0.3 angstrom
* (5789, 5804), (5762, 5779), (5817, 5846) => -2.0 angstrom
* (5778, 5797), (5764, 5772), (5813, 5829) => -1.7 angstrom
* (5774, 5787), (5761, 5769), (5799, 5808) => 0.3 angstrom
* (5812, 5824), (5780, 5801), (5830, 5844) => 0.9 angstrom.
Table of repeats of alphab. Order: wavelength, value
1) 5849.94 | 48.45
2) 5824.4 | 49.97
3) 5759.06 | 60.11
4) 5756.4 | 56.97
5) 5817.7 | 49.61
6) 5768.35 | 50.84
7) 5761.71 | 50.89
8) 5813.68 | 57.12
